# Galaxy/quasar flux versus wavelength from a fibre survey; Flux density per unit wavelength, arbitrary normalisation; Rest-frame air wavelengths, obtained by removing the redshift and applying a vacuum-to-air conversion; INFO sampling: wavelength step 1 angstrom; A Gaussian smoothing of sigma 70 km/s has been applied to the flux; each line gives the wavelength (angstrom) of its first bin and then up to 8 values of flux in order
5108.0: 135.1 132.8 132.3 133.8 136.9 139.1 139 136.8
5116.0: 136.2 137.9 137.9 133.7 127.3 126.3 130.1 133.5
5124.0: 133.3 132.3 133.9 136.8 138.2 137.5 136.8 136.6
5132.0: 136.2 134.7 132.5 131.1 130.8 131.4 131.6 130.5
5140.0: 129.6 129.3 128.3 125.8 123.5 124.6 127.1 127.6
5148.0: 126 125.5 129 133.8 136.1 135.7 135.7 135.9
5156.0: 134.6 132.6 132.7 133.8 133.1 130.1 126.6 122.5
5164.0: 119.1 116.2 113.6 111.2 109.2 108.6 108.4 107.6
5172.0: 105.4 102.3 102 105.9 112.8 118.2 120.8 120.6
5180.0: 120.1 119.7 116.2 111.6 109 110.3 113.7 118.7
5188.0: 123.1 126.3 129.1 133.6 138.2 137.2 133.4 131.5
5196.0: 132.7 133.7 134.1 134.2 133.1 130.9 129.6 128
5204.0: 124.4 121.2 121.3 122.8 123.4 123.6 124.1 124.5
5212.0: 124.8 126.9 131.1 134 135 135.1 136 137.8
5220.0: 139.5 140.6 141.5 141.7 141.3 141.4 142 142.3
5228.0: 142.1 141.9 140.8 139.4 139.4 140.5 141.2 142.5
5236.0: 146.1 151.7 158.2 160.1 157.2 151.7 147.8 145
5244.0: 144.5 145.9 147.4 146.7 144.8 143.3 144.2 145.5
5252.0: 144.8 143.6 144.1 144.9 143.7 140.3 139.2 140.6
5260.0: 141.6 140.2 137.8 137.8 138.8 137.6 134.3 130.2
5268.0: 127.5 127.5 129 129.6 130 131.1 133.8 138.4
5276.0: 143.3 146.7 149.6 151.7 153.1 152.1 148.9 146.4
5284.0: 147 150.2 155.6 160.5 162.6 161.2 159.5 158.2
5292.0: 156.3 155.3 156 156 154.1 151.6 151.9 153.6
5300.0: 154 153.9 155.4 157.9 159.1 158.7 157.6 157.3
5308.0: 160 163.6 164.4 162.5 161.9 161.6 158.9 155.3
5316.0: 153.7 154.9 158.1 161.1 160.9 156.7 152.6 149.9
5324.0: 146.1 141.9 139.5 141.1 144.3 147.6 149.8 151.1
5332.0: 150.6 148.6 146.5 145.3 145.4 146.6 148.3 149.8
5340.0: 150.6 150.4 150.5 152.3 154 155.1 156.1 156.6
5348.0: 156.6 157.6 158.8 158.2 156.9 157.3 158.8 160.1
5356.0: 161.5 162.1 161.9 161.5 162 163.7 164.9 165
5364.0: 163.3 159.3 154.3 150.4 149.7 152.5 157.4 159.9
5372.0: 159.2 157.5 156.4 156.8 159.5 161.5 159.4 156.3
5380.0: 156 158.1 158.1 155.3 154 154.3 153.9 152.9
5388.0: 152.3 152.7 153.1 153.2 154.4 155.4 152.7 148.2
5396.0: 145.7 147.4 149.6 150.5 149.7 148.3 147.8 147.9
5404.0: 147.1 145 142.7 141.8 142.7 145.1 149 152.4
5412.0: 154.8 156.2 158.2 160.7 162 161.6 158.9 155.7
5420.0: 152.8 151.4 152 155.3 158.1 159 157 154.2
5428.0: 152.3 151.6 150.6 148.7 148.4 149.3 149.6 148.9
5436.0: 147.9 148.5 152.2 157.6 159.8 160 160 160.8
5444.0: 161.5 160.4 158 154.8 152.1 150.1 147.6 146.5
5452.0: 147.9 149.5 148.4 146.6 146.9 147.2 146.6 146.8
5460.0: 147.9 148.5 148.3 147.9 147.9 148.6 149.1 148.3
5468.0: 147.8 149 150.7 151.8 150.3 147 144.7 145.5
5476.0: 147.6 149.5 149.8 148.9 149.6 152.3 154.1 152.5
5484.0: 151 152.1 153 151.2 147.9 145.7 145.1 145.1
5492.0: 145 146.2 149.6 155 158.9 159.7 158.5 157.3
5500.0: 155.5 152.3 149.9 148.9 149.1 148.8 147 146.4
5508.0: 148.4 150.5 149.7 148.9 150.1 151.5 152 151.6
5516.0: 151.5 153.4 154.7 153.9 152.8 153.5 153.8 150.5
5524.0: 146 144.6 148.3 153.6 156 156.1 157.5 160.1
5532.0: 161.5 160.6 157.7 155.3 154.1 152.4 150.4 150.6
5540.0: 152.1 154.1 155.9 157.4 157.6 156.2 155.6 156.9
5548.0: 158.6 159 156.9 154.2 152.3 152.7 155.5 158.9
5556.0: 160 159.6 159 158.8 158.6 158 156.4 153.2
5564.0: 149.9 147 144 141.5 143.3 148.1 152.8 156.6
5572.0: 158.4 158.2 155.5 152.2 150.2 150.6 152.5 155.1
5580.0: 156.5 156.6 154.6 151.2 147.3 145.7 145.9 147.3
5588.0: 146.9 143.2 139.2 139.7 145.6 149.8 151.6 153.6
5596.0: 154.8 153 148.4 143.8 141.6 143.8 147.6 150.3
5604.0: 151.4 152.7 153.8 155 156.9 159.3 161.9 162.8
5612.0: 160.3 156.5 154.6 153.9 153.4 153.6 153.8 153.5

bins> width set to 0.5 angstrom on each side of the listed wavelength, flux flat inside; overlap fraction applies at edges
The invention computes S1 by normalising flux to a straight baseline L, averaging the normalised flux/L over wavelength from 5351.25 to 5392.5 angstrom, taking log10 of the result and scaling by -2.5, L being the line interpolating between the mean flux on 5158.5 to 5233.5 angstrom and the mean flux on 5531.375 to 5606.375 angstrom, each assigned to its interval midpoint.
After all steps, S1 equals -0.139 mag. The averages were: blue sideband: 126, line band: 158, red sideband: 152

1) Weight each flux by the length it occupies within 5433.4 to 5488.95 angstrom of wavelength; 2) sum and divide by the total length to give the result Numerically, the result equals 151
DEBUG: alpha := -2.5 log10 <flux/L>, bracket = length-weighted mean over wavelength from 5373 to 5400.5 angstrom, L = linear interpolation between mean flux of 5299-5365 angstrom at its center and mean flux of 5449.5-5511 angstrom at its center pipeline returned -0.01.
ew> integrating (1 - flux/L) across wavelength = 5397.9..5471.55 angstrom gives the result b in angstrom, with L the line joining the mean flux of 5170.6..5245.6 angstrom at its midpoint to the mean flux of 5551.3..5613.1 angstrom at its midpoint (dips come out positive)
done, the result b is -3.9 angstrom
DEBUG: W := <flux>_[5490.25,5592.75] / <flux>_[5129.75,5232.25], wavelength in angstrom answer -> 1.20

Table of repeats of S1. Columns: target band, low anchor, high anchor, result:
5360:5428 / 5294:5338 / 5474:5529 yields -0.013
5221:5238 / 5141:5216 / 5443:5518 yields -0.113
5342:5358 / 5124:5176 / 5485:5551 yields -0.122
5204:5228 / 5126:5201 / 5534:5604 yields -0.031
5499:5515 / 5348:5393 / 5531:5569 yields 0.037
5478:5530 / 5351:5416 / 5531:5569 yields 0.025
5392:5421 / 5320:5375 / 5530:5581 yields 0.022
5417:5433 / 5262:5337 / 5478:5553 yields -0.017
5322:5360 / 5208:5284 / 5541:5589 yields -0.057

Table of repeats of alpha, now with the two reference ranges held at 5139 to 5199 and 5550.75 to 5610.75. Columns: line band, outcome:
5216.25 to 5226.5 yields -0.10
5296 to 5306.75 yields -0.17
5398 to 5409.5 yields -0.05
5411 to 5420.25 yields -0.13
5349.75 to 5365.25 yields -0.18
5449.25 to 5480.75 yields -0.03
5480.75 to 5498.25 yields -0.04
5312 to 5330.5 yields -0.14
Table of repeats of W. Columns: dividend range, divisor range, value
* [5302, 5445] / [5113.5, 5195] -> 1.22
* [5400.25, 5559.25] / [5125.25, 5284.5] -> 1.15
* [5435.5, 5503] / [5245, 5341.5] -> 1.02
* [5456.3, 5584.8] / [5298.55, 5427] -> 0.98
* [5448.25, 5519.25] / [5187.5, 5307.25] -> 1.06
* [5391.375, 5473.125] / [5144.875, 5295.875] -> 1.12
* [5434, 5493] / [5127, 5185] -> 1.21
